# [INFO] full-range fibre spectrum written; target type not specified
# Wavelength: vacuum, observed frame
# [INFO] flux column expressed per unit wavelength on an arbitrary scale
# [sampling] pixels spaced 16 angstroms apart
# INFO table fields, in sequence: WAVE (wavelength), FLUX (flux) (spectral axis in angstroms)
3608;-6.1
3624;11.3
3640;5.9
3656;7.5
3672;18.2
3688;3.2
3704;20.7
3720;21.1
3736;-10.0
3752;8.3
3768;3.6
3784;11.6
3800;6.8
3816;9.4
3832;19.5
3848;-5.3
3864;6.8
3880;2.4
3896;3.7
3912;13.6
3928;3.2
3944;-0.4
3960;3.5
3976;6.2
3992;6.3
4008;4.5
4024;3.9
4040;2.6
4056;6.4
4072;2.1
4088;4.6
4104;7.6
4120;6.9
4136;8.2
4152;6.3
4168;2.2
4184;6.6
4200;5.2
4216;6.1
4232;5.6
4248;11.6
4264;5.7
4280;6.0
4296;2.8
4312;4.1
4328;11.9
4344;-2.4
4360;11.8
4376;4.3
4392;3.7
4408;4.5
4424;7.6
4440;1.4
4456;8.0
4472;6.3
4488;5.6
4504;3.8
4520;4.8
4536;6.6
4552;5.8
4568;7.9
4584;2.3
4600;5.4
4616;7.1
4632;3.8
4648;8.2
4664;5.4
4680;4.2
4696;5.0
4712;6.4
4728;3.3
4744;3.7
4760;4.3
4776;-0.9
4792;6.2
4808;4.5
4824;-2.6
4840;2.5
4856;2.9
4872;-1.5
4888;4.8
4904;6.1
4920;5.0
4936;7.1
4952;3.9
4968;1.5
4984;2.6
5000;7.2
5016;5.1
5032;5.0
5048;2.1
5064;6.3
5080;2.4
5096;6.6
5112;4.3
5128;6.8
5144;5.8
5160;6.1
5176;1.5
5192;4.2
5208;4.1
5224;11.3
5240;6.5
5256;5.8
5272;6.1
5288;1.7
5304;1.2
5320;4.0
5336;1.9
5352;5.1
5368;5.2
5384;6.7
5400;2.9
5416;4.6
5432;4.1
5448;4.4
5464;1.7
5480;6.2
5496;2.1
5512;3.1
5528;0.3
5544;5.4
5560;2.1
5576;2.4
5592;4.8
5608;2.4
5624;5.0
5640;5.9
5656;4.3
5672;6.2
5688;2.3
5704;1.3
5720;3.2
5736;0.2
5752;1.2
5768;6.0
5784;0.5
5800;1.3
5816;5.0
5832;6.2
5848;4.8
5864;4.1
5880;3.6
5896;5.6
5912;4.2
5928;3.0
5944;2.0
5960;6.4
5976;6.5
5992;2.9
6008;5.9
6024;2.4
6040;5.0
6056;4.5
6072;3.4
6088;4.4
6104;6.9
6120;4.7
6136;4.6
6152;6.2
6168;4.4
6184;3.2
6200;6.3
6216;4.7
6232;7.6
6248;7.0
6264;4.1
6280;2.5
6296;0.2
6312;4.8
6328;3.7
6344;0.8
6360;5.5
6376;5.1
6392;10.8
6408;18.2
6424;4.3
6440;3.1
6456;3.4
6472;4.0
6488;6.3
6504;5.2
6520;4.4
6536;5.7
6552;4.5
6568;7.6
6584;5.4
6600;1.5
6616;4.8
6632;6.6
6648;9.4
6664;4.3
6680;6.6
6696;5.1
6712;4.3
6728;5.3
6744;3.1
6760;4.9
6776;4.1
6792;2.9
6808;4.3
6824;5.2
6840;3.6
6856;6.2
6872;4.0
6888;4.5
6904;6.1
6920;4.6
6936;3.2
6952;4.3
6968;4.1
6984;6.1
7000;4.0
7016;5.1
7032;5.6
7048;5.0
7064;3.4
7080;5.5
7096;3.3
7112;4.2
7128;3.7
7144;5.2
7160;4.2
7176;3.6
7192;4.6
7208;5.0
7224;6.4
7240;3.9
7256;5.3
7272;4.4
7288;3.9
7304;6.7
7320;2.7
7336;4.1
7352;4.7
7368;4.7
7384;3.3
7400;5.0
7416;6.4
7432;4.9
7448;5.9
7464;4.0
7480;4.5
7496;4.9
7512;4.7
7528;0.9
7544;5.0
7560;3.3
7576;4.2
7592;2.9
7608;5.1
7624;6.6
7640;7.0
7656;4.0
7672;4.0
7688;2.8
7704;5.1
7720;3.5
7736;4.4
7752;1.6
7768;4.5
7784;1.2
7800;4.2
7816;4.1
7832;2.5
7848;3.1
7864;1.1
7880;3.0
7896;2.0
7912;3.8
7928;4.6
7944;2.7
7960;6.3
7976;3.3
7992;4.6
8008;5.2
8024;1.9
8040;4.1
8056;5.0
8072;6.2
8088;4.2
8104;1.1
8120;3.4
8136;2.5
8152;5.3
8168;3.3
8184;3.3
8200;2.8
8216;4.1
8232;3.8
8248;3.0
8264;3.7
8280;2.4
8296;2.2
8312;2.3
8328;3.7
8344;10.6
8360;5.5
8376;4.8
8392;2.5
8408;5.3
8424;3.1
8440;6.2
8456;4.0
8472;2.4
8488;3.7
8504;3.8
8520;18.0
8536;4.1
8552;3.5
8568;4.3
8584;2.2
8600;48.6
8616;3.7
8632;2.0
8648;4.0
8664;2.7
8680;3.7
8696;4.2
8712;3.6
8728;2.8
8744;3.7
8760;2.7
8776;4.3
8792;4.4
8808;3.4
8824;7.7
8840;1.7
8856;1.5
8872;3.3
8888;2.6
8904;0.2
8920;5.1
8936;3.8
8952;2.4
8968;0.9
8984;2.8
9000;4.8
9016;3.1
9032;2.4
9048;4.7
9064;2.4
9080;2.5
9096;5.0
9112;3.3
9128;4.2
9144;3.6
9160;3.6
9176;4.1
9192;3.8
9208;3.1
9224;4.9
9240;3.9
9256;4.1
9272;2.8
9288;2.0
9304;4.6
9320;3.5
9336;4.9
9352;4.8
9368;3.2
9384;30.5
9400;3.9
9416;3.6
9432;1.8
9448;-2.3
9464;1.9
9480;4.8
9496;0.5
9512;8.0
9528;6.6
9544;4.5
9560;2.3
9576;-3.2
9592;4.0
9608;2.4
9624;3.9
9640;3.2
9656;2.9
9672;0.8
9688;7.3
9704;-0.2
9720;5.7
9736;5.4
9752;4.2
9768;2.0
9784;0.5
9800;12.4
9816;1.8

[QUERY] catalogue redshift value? 0.717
